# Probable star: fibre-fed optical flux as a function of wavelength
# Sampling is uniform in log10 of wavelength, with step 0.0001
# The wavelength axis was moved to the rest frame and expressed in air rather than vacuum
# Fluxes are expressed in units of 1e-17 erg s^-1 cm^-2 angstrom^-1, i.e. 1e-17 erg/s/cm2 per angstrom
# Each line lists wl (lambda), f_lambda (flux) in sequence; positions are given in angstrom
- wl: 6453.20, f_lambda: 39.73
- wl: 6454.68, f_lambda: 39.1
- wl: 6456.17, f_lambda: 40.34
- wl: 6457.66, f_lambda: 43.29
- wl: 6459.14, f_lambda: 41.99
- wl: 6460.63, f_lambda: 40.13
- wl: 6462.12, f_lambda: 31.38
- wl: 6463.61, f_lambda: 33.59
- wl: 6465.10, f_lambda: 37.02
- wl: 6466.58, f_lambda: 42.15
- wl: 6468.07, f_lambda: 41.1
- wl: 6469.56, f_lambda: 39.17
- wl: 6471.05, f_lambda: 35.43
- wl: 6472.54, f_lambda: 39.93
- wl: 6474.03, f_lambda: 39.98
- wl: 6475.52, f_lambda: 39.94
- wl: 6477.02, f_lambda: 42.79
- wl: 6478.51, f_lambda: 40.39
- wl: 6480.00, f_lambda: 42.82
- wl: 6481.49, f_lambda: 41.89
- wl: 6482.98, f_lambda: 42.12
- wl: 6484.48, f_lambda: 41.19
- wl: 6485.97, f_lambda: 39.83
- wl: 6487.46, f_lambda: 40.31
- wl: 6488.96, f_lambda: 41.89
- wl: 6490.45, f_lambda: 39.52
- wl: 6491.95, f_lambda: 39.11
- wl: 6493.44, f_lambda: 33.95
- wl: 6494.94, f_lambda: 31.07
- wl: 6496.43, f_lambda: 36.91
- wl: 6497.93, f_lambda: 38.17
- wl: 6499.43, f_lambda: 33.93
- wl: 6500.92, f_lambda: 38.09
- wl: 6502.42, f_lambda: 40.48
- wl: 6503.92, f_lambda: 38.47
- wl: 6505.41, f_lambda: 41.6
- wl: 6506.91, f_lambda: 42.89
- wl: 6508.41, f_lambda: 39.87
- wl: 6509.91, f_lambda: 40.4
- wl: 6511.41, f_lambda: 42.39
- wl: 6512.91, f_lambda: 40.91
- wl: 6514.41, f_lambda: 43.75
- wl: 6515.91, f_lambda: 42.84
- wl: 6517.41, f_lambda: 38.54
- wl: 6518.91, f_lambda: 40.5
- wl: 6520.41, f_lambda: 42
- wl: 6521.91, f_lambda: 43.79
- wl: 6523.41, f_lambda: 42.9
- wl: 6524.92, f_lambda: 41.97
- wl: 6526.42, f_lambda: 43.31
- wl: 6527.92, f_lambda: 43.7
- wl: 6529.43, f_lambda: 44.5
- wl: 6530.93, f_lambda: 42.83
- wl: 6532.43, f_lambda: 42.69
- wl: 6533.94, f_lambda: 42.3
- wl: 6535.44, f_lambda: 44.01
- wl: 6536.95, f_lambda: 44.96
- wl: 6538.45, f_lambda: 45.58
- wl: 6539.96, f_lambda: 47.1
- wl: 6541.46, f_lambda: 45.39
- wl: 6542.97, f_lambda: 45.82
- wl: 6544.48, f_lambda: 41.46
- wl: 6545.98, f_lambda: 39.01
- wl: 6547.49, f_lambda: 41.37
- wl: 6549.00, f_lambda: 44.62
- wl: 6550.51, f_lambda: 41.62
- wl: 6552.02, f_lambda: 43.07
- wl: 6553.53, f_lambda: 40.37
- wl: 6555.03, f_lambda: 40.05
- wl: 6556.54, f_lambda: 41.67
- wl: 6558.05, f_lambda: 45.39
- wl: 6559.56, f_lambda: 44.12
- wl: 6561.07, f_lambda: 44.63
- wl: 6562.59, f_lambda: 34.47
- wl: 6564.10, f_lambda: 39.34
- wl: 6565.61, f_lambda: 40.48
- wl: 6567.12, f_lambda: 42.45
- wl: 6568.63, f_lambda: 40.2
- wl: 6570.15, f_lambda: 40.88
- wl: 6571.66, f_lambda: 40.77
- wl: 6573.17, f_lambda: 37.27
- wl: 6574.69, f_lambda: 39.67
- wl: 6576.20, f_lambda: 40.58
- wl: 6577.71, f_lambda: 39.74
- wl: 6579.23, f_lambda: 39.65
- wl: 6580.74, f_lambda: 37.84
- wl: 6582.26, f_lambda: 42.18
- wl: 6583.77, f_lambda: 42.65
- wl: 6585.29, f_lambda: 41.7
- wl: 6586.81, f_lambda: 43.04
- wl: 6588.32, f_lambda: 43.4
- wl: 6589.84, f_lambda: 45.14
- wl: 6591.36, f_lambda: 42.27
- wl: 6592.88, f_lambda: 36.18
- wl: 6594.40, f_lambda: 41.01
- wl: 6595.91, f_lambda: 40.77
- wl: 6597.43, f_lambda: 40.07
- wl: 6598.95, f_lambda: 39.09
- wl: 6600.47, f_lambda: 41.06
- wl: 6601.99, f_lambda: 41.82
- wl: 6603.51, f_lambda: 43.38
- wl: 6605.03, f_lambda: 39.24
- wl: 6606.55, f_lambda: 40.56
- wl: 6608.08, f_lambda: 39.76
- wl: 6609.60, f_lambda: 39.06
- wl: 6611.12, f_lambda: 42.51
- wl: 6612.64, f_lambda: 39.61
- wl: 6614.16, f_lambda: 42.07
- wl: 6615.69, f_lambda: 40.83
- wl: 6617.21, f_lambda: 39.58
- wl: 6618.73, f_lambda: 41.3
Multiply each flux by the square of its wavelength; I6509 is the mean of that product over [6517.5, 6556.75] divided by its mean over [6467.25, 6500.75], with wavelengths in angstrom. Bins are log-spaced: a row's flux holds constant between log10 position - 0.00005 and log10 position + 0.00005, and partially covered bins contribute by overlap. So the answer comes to 1.11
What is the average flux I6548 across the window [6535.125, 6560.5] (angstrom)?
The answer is 43.3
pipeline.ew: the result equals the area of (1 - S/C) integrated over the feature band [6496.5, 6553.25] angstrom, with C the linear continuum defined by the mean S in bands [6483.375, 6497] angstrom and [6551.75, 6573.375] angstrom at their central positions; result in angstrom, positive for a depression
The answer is -3.4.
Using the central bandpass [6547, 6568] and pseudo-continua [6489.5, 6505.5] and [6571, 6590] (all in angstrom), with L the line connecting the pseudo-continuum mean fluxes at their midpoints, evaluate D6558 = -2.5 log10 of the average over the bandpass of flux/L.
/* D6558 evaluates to -0.05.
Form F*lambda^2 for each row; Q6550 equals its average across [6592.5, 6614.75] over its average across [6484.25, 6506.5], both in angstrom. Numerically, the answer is 1.09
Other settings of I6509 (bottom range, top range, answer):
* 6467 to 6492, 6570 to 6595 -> 1.04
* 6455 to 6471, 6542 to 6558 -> 1.11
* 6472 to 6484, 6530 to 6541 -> 1.09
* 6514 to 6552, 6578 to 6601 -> 0.97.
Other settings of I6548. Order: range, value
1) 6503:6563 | 42.5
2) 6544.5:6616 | 41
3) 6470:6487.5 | 40.5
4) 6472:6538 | 40.8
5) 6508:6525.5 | 41.7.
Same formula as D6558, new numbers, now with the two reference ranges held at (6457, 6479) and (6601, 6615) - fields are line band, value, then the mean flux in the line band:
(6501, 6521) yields -0.035 mag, 41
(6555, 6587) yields -0.010 mag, 40.8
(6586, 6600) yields -0.014 mag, 41.2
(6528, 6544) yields -0.113 mag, 44.4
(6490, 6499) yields 0.094 mag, 36.2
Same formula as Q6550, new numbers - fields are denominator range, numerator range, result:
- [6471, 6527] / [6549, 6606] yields 1.05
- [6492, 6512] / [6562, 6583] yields 1.06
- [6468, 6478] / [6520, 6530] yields 1.11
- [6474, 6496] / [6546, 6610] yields 1.06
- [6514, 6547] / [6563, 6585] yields 0.95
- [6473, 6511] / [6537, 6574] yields 1.08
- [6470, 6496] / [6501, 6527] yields 1.06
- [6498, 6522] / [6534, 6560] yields 1.08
